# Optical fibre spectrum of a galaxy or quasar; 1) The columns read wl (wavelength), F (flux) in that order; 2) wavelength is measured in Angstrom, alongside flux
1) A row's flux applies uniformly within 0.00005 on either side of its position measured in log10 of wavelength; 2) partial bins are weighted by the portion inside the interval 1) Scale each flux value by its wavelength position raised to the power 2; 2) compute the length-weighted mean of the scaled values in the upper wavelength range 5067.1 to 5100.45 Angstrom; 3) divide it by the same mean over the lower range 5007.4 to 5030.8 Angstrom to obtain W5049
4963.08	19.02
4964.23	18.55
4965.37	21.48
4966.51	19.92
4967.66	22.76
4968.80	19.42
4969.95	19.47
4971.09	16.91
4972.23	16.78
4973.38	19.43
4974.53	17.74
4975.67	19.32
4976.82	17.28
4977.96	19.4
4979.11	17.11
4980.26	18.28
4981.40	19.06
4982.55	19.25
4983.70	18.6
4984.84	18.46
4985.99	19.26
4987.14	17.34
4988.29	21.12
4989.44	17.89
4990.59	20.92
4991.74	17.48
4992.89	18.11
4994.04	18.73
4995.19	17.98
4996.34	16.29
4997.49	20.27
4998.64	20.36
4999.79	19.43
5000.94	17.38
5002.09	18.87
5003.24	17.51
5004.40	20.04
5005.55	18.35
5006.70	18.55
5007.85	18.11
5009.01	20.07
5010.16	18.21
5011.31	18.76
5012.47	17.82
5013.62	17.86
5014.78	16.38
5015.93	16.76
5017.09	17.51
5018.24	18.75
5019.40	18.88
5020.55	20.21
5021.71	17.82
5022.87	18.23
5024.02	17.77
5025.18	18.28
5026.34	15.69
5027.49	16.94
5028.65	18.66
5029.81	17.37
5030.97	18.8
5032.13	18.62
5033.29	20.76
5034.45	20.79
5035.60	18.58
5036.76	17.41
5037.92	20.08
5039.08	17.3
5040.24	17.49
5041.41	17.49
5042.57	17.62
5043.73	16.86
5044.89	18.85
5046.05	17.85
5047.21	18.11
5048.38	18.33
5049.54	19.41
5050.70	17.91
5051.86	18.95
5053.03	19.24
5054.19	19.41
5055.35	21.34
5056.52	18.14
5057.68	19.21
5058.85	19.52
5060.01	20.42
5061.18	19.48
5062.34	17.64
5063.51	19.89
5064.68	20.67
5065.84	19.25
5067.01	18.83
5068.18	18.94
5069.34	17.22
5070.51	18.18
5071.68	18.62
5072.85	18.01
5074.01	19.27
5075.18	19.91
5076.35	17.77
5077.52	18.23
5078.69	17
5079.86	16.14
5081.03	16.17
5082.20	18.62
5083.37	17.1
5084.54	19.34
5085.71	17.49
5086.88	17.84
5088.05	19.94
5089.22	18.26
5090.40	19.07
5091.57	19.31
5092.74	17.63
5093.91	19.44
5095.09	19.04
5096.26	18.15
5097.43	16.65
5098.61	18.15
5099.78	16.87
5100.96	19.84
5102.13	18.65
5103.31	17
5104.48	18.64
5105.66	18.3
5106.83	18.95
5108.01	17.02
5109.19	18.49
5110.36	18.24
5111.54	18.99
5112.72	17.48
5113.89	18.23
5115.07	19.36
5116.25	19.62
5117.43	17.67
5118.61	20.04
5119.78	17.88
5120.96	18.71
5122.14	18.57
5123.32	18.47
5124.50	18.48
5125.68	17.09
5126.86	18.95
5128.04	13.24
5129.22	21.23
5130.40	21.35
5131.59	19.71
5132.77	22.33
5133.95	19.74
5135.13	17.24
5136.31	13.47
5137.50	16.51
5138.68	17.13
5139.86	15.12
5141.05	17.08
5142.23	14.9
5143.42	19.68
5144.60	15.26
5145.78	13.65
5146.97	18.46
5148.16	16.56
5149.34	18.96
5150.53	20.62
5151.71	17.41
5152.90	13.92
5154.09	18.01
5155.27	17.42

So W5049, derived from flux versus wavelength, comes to 1.0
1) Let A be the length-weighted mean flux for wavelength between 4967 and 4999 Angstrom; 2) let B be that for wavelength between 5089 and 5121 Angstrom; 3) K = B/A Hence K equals 1.0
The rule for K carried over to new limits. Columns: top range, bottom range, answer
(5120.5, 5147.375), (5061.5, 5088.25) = 0.96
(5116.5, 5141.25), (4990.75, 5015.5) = 0.98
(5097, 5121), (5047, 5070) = 0.96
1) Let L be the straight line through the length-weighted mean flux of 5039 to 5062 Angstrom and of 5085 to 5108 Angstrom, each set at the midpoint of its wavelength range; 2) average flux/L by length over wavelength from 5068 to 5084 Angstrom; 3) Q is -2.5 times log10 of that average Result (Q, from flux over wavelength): 0.03 mag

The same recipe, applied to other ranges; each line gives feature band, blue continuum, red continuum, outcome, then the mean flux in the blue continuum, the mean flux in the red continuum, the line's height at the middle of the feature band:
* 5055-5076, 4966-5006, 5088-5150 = -0.043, 18.8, 18.1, 18.3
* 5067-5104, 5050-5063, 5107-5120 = 0.038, 19.2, 18.5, 18.8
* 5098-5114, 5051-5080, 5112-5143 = 0.009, 18.9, 18.1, 18.4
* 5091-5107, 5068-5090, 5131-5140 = -0.019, 18.1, 17.8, 18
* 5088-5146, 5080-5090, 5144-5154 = -0.039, 18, 16.9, 17.5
